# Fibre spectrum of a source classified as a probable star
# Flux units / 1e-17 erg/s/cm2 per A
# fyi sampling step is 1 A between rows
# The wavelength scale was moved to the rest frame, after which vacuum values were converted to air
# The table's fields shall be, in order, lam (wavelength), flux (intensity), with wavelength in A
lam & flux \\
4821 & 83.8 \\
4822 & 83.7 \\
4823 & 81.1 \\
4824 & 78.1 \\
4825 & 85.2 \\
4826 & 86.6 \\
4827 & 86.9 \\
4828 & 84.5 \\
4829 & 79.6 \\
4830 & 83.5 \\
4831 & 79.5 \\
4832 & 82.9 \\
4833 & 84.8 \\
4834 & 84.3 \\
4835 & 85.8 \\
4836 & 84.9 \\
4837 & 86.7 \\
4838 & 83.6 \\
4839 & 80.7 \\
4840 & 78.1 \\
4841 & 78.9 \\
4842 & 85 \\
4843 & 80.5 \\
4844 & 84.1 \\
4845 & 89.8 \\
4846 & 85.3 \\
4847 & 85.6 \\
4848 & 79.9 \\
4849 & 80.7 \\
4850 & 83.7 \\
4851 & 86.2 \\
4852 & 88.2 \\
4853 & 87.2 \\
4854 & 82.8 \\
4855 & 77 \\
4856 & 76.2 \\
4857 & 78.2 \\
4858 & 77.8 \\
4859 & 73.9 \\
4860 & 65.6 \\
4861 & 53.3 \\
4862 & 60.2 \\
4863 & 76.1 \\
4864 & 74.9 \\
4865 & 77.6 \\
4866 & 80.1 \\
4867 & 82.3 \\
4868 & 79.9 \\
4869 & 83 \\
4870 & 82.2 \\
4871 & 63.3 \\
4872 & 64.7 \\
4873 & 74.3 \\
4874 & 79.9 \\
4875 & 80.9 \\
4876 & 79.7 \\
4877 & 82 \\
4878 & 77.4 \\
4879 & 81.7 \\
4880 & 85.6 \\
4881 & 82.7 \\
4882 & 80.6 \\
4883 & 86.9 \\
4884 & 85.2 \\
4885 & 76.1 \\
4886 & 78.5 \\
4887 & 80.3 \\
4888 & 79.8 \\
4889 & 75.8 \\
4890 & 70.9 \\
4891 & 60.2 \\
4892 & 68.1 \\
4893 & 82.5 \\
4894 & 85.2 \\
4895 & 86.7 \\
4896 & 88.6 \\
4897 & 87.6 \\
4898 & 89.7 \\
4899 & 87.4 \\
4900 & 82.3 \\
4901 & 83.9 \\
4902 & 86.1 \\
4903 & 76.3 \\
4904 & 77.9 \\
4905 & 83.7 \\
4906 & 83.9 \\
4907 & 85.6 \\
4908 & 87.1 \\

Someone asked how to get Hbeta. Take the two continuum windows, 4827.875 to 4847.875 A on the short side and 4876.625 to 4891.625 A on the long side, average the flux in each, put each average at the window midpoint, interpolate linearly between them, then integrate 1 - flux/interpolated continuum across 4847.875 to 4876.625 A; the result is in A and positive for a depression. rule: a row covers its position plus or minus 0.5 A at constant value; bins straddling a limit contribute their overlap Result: 1.4 A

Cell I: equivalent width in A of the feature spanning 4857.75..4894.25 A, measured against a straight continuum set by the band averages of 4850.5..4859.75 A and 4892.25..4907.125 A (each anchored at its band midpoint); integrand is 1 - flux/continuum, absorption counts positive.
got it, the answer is 2.6 A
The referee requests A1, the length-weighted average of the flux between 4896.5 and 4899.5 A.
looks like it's 88.2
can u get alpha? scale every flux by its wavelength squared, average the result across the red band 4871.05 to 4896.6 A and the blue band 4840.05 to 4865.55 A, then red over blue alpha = 1.01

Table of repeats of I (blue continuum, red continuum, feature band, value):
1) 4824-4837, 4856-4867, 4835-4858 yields -1.4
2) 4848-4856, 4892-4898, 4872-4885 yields 0.6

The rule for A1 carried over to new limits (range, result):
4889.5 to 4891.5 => 65.6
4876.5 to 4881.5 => 81.9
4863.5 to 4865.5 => 76.2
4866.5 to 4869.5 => 81.7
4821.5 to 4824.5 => 81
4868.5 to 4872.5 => 73.3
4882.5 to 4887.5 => 81.4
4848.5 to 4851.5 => 83.5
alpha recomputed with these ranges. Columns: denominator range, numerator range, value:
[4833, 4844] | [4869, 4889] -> 0.97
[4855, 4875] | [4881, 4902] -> 1.10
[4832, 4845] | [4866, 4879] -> 0.95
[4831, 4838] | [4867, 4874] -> 0.91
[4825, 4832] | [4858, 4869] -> 0.89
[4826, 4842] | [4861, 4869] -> 0.91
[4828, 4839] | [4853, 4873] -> 0.90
